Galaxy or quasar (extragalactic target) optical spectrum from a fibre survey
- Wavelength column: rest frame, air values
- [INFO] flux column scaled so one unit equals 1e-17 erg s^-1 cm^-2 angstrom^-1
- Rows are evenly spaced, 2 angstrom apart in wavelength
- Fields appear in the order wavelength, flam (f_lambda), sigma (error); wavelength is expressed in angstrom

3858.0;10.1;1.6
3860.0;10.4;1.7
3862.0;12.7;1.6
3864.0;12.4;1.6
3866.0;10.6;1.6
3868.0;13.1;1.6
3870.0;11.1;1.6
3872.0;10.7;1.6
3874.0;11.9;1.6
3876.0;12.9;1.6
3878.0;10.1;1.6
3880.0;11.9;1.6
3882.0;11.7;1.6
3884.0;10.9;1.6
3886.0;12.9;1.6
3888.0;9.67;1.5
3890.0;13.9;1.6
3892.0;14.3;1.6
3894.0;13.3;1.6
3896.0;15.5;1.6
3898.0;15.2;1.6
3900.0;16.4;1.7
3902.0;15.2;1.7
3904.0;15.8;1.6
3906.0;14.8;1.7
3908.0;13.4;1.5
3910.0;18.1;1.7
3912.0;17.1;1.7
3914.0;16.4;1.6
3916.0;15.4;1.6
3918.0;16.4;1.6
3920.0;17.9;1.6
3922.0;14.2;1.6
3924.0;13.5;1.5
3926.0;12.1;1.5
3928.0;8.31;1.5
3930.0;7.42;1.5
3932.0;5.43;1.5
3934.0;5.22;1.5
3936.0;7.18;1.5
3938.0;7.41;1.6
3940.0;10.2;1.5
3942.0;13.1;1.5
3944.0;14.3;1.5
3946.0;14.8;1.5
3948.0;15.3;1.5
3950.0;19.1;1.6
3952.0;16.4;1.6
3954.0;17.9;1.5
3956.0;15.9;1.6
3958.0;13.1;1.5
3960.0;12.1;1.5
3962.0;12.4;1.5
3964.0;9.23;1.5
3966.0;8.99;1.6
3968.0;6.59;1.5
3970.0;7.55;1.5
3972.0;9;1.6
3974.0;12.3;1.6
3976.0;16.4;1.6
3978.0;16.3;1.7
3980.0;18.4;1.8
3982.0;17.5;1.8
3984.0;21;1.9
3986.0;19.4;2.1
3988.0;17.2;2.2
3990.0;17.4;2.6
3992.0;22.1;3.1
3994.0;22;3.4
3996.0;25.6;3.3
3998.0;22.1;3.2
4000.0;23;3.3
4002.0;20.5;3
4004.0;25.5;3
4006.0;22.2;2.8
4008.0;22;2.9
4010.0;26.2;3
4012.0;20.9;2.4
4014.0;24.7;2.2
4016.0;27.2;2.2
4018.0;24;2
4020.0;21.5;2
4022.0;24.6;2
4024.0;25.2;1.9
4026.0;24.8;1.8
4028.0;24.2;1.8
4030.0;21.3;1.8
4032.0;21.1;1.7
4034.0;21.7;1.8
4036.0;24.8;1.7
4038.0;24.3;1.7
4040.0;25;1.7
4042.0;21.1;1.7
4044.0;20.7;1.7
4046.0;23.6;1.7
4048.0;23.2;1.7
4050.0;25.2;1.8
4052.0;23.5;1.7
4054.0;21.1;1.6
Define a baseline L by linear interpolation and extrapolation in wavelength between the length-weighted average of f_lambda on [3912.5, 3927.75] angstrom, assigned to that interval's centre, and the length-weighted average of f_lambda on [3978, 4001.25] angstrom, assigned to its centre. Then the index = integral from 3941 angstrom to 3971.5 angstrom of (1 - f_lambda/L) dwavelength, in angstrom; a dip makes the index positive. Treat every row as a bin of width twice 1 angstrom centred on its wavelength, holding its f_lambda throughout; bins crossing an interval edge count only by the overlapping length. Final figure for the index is 7.8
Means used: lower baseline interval 14.9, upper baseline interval 20.3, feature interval 13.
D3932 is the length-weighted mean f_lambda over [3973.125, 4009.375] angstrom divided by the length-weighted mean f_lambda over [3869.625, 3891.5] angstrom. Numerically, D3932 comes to 1.72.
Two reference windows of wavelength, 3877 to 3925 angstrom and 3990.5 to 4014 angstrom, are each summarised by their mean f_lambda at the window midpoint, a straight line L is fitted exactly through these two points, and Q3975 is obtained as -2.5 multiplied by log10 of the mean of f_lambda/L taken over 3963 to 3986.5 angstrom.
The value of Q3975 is 0.47 mag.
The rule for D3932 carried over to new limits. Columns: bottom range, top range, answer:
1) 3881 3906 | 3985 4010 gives 1.58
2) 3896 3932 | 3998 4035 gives 1.63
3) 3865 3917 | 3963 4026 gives 1.43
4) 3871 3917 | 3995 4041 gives 1.71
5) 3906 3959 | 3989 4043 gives 1.74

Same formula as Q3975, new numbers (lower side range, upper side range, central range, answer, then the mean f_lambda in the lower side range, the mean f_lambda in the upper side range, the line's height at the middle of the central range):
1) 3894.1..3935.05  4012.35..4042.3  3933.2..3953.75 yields 0.29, 13.7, 23.7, 16.2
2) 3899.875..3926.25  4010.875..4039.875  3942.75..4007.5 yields 0.21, 15.5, 23.6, 20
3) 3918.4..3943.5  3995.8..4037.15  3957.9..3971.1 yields 0.49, 10.4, 23.4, 15.5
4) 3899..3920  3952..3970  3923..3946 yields 0.40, 16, 12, 14.1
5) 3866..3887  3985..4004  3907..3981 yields 0.30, 11.7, 21.3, 17.2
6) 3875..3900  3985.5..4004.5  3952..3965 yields 0.33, 12.8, 21.4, 18.5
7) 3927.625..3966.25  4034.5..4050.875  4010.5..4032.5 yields -0.14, 11.8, 23.4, 20.8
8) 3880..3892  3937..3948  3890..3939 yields -0.09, 12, 12.3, 12.1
